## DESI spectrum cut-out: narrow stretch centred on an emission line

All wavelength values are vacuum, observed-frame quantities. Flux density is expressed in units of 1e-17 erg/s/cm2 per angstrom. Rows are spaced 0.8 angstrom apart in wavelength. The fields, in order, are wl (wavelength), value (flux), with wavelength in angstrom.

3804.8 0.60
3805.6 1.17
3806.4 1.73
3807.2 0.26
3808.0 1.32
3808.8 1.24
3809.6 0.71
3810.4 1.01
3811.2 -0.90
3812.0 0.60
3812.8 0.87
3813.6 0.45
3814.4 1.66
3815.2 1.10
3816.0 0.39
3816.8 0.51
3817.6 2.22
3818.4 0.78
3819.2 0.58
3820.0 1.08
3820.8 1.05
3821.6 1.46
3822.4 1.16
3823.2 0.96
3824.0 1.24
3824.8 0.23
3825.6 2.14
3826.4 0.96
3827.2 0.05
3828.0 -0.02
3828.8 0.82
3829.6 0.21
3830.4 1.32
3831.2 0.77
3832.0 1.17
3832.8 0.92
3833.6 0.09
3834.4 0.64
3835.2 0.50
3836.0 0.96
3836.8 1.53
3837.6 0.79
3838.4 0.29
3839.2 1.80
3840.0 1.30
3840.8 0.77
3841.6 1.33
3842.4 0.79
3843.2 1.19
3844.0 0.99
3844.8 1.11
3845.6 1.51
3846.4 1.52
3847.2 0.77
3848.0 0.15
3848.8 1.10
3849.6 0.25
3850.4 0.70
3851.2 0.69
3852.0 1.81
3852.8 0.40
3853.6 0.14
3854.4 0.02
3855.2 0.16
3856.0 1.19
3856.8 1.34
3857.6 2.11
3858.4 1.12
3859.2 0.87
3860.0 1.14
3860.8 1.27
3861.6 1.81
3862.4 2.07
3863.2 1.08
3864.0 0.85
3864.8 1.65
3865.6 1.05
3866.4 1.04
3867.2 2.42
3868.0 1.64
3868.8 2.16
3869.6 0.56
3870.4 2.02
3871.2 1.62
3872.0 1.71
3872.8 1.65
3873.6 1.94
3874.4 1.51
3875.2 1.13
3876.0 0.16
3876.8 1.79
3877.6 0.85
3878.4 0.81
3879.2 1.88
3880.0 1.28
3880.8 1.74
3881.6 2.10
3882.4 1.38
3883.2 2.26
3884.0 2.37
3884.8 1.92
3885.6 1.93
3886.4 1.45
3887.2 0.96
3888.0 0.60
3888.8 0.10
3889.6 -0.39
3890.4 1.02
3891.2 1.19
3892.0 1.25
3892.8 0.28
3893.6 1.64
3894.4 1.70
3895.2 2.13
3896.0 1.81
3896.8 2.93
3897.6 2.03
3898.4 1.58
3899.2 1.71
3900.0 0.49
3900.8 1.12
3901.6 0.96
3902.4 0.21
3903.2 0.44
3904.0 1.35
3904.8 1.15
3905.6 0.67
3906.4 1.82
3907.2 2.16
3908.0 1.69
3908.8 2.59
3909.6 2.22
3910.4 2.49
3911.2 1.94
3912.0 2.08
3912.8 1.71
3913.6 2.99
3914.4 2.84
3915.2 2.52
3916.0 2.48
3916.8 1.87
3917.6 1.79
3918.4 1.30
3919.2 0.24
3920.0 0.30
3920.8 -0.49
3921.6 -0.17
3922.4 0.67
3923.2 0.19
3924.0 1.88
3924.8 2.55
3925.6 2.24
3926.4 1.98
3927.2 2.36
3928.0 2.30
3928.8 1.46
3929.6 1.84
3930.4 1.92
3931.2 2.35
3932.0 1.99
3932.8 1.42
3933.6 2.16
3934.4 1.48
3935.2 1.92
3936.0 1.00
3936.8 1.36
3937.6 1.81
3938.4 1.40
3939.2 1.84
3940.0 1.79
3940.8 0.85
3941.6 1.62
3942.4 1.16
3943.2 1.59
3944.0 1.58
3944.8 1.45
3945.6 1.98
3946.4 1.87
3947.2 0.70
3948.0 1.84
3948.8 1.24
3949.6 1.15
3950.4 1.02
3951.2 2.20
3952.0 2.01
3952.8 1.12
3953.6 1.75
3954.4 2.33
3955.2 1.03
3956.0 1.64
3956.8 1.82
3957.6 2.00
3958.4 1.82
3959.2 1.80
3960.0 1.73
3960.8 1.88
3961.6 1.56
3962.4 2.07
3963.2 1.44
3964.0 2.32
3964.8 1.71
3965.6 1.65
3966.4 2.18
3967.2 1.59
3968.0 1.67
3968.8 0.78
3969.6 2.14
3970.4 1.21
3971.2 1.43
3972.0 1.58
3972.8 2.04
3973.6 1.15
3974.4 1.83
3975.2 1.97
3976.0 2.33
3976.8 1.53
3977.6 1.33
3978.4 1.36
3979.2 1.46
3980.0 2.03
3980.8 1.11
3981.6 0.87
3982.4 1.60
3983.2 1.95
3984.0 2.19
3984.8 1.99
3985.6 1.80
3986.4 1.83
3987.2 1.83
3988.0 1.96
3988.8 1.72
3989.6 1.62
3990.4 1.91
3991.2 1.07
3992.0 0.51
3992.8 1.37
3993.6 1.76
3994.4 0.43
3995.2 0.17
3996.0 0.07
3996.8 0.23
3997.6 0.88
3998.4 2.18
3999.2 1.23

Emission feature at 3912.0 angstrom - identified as Lyman alpha 1216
